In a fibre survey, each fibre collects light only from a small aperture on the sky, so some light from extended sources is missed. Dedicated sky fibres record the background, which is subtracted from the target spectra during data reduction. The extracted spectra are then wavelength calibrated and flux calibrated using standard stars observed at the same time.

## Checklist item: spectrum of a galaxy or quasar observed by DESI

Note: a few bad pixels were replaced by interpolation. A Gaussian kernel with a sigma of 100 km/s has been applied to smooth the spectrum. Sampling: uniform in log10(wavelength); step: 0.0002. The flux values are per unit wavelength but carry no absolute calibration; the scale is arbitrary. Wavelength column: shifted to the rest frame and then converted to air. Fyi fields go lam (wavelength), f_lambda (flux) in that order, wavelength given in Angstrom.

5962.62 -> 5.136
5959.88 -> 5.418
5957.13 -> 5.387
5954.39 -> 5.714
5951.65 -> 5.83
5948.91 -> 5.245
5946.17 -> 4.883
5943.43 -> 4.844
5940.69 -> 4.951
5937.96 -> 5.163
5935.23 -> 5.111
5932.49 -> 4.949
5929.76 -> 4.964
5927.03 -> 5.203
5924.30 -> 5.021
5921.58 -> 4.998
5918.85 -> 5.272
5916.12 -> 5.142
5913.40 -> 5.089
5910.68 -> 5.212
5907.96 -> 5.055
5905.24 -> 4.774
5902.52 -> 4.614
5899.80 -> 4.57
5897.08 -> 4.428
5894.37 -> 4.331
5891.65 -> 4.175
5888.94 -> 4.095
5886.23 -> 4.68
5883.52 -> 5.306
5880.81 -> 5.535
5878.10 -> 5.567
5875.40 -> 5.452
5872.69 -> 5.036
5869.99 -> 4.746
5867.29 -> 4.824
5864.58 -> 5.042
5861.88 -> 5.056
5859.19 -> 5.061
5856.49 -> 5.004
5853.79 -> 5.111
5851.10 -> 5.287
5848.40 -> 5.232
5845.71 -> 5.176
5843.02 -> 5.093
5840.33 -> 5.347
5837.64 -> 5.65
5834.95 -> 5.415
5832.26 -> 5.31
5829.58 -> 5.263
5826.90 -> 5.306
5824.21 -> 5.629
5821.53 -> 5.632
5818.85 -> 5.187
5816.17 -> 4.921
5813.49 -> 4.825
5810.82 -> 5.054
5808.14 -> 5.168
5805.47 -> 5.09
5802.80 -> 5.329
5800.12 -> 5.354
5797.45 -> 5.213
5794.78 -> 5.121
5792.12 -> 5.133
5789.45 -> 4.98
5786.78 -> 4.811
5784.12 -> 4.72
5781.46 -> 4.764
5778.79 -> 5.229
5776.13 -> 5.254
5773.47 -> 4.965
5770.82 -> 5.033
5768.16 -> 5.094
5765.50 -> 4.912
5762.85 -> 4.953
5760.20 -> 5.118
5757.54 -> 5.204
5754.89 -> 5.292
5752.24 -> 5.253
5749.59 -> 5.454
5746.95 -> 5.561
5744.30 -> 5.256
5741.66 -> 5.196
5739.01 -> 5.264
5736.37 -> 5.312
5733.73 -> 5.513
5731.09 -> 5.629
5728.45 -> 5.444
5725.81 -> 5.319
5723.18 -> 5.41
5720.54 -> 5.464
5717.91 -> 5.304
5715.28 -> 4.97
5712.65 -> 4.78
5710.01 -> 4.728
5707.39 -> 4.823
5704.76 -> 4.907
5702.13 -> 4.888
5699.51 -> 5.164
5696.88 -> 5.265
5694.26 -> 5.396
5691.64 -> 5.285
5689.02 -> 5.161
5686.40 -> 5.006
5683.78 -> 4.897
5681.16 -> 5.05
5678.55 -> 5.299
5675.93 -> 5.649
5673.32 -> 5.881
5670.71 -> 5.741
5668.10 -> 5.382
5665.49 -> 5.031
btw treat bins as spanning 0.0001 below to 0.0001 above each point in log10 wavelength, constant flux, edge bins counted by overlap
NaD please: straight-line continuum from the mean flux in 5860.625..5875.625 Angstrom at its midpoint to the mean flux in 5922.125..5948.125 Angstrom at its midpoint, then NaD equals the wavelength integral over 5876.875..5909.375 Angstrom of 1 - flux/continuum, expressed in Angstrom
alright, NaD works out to 1.6 Angstrom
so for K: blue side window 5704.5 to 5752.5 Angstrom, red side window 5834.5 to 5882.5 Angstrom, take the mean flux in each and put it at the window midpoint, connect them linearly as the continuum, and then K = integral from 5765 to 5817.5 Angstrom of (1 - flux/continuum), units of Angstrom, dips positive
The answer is 1.7 Angstrom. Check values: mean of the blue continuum 5.25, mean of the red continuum 5.2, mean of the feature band 5.05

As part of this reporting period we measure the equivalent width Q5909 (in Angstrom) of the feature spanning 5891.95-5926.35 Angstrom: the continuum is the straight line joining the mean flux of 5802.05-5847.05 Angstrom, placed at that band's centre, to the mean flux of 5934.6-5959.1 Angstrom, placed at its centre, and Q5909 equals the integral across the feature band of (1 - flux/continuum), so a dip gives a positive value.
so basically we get 2.54 Angstrom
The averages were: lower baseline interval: 5.26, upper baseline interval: 5.24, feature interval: 4.86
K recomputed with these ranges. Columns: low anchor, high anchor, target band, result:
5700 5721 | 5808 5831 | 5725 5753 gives -1.93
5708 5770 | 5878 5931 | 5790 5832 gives -1.10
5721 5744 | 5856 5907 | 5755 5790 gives 1.53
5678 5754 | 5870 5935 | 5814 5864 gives -2.22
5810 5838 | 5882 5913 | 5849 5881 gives -1.23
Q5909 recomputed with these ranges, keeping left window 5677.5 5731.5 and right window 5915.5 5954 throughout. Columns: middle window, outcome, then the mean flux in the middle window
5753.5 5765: 0.0 Angstrom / 5.13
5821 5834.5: -0.7 Angstrom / 5.41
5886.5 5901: 2.2 Angstrom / 4.34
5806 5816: 0.2 Angstrom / 5.01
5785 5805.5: 0.1 Angstrom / 5.12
